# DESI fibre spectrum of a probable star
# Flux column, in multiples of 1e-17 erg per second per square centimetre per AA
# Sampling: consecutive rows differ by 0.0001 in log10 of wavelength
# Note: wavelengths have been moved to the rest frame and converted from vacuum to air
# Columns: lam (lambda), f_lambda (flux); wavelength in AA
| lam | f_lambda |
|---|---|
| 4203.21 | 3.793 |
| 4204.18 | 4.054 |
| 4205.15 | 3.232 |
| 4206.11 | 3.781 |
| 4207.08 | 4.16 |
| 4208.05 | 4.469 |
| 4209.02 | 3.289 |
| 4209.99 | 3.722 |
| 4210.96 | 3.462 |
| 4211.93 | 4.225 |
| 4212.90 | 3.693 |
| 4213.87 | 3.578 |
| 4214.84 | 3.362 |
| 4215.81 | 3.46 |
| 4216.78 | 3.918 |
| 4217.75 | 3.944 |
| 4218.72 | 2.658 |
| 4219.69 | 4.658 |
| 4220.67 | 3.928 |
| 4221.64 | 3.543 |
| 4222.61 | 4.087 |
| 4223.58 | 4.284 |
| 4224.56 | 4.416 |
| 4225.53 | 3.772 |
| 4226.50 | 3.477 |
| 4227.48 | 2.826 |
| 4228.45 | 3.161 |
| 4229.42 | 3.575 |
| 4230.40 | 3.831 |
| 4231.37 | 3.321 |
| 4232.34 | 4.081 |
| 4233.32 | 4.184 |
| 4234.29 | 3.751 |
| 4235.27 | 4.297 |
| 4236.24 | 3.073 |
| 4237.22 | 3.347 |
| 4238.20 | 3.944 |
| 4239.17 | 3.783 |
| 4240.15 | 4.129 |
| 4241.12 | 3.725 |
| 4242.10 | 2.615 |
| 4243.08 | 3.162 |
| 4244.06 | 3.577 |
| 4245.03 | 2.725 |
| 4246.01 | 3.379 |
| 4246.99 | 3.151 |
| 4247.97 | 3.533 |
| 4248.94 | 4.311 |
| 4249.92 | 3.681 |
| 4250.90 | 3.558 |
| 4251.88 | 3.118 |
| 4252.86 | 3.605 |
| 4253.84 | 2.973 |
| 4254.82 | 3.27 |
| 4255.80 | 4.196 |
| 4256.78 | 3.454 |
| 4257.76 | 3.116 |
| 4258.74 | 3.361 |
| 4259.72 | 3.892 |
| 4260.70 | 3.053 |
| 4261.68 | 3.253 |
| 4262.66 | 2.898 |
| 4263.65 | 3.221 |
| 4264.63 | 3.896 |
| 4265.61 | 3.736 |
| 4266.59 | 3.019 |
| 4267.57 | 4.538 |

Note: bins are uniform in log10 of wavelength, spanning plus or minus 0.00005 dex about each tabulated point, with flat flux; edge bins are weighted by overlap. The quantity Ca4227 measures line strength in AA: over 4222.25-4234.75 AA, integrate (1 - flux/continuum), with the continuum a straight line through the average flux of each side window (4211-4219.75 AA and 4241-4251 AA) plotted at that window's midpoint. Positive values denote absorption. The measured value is -0.7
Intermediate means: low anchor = 3.67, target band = 3.75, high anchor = 3.38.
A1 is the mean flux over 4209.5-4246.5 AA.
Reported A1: 3.65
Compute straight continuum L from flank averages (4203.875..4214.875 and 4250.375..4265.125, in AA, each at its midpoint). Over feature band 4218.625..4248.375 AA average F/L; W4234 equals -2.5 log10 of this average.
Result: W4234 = -0.01 mag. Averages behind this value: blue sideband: 3.76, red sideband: 3.39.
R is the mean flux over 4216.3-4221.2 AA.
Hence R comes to 3.82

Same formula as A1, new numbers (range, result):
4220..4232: 3.7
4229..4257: 3.56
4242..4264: 3.37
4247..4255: 3.49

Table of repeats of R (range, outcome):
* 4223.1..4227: 3.98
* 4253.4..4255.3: 3.12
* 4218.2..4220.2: 3.66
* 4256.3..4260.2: 3.46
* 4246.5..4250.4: 3.67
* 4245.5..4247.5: 3.25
